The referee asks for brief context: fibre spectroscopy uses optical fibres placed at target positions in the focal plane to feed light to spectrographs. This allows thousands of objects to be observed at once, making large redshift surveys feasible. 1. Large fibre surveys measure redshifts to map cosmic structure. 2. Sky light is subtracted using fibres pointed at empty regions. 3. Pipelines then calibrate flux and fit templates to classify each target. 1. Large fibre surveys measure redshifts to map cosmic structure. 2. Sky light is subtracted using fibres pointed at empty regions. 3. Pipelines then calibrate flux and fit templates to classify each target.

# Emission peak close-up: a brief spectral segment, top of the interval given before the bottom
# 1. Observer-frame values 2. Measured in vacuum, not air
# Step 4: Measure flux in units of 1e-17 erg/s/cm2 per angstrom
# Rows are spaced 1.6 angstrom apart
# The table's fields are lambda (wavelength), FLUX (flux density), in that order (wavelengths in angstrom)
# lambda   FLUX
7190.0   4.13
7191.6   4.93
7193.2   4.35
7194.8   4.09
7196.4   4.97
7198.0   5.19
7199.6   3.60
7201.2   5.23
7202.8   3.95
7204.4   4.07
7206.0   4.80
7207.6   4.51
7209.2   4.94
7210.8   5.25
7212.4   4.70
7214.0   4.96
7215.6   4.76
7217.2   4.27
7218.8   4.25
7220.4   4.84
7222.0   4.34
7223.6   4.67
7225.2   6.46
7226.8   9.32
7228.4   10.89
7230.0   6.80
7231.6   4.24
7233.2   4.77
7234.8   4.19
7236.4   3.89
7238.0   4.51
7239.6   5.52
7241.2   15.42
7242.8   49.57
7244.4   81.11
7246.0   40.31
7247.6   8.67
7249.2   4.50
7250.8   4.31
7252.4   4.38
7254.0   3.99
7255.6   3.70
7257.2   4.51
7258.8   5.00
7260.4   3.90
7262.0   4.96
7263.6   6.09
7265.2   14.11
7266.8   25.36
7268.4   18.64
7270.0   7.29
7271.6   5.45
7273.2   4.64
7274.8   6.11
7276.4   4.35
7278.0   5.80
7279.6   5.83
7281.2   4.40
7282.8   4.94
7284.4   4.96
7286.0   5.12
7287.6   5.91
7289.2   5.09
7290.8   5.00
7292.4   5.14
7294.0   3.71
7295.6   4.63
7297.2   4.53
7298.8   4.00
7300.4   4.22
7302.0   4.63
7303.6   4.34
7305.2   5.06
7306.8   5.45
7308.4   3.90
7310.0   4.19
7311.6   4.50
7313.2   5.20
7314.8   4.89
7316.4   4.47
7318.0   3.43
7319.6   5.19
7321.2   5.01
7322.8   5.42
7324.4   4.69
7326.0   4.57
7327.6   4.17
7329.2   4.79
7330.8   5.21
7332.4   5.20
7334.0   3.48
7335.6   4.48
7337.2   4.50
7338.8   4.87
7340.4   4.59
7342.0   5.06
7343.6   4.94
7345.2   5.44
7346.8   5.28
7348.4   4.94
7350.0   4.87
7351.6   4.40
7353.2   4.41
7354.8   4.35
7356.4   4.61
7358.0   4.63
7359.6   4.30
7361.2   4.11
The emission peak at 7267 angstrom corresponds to [N II]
